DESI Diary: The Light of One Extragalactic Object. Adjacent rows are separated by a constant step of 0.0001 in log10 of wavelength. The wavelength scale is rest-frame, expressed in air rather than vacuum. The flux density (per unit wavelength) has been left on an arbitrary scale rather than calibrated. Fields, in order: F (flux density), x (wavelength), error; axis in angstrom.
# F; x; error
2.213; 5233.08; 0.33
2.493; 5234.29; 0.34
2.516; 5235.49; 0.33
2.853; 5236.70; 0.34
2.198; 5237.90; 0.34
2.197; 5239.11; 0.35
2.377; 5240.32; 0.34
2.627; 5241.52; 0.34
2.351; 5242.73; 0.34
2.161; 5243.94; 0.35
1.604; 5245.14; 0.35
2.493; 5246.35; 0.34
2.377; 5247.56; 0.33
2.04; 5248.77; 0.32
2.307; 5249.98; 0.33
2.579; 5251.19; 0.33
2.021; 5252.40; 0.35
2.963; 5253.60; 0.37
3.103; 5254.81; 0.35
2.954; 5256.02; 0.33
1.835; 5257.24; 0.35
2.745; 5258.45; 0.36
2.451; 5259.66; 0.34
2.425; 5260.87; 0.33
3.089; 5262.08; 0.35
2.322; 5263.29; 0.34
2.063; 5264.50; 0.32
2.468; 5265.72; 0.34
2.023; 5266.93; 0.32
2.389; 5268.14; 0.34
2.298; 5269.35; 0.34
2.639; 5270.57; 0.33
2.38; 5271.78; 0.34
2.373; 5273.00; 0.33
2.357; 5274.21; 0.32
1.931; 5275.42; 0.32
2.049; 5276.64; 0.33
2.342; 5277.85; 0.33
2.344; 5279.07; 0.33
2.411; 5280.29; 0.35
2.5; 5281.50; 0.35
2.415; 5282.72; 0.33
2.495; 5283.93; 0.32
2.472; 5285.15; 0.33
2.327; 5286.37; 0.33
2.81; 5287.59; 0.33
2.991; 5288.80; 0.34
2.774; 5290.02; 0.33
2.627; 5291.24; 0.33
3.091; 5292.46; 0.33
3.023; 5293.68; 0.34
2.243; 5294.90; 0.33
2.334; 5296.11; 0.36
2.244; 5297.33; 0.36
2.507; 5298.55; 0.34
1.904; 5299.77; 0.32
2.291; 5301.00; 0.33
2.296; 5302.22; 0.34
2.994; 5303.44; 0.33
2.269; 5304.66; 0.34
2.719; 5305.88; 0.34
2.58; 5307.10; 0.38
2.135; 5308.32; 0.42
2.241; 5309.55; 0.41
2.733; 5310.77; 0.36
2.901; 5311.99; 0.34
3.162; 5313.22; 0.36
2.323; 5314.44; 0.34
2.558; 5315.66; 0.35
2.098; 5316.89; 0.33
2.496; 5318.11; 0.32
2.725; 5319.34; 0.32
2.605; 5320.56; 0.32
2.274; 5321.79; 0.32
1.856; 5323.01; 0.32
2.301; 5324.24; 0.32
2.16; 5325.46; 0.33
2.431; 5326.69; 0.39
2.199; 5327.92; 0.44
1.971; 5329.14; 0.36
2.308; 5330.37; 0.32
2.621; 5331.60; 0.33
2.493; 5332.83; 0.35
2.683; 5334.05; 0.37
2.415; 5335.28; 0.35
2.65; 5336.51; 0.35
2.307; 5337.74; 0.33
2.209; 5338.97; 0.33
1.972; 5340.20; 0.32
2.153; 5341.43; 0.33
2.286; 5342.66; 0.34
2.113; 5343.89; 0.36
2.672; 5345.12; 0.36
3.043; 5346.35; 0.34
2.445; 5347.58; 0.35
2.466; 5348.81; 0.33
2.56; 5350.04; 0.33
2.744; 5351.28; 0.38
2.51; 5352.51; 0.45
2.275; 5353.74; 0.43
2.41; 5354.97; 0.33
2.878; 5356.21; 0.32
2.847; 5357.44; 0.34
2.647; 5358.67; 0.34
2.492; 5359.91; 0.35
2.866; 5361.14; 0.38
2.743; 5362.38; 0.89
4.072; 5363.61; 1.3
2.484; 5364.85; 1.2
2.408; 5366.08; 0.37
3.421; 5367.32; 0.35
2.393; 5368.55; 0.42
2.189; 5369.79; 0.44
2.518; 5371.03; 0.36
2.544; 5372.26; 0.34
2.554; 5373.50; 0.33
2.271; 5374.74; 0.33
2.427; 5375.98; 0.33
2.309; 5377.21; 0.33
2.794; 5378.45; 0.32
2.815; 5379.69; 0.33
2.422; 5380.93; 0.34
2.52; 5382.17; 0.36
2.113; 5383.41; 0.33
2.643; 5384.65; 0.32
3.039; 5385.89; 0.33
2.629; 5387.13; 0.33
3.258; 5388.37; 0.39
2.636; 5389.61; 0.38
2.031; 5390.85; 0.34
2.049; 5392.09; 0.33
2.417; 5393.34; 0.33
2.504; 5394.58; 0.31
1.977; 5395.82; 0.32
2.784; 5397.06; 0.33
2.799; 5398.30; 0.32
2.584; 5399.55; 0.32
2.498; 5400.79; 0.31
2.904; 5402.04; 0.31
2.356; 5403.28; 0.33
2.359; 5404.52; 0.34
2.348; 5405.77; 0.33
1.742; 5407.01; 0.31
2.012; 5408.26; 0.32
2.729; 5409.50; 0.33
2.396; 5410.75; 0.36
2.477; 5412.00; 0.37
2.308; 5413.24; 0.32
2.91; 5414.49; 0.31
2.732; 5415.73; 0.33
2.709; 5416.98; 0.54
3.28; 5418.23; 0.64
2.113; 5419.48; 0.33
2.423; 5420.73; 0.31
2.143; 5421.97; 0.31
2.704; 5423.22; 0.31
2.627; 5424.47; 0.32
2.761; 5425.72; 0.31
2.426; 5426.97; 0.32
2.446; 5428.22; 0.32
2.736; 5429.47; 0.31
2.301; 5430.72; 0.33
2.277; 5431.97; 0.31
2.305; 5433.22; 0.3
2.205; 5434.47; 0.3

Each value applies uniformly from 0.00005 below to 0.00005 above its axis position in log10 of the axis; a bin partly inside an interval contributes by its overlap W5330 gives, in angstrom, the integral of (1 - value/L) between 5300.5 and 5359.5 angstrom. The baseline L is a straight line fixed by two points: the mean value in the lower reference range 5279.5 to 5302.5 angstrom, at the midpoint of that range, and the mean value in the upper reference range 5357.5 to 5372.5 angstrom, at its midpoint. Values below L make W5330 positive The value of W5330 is 3.9 angstrom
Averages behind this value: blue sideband 2.51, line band 2.46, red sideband 2.74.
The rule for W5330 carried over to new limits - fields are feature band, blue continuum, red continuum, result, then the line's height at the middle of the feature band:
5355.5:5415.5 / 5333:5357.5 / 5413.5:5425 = -0.4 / 2.55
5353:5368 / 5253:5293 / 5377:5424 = -1.7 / 2.51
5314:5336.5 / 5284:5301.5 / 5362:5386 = 1.8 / 2.58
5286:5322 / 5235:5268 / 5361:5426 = -1.2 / 2.47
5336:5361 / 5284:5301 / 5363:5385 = 0.9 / 2.59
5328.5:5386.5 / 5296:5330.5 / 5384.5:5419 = -1.8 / 2.47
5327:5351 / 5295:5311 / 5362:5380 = 1.2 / 2.53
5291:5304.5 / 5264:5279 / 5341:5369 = -0.5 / 2.4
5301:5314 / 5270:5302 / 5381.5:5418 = -0.6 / 2.46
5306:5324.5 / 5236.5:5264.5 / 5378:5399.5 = 0.1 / 2.48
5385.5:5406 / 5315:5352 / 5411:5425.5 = 0.0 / 2.53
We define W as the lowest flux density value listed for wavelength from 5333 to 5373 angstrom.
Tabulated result 1.972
